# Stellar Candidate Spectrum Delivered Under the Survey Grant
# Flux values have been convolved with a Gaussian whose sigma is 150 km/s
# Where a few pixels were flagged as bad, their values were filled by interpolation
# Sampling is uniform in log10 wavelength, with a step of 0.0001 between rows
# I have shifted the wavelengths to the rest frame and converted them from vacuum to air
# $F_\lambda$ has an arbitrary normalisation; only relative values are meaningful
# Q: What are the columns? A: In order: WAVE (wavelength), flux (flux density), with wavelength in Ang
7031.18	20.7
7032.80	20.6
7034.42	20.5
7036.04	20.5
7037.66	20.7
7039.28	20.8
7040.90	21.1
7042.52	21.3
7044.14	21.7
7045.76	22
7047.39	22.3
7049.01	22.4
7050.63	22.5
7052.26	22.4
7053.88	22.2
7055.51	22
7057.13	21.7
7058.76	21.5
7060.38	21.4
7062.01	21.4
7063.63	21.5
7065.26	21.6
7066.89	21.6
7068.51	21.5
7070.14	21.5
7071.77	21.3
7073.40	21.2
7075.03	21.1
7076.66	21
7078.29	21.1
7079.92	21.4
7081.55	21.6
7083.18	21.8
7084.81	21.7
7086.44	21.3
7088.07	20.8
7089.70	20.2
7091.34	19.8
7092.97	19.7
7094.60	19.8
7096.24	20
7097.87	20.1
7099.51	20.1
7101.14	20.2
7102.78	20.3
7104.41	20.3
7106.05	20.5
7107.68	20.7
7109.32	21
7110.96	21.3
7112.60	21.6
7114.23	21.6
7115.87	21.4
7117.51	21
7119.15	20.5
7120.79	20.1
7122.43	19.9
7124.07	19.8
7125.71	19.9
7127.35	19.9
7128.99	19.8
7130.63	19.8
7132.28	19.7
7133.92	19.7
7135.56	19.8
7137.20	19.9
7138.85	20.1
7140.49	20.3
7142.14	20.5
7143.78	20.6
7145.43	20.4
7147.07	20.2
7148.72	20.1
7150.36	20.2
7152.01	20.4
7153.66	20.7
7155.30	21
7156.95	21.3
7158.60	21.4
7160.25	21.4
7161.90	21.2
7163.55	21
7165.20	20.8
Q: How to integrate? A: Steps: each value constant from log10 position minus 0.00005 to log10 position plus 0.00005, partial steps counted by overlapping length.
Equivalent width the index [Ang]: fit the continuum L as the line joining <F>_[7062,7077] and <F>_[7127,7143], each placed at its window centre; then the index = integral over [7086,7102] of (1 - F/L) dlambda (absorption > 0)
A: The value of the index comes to 0.5 Ang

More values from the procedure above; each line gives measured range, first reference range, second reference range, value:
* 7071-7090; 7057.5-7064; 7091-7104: -0.50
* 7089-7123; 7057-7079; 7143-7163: 0.97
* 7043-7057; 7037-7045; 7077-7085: -0.60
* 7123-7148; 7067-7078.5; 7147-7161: 1.02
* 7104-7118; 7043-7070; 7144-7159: 0.04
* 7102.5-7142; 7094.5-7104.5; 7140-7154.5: -0.25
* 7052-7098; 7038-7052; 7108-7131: 0.21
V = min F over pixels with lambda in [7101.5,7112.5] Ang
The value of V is 20.3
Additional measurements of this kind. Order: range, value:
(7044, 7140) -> 19.7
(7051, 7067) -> 21.4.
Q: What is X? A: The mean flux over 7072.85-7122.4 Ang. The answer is 20.8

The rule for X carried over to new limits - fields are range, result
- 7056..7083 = 21.4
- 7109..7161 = 20.5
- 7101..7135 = 20.4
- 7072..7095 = 20.9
